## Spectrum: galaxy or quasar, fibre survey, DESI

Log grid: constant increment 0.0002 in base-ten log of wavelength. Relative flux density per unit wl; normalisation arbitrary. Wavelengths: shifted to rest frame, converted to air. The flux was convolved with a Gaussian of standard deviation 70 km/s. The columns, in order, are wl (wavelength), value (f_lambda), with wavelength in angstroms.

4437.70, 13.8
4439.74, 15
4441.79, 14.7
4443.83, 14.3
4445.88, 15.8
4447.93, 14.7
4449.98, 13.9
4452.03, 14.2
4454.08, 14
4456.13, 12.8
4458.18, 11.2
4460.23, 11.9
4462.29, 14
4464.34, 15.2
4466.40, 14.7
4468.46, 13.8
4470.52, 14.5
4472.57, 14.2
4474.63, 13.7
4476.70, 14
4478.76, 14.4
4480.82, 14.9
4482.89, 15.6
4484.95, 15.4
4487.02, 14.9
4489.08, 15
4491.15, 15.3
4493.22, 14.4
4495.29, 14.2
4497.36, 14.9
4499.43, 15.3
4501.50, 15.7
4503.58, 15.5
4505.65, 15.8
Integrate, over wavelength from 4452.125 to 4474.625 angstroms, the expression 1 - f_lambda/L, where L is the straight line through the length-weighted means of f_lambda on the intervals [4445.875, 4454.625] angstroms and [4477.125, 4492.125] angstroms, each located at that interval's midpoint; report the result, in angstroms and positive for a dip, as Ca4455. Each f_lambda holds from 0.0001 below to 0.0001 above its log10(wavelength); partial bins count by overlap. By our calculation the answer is 1.5 angstroms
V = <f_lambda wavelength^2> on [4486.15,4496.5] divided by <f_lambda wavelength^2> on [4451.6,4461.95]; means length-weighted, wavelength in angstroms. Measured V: 1.2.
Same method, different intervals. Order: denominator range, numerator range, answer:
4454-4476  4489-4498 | 1.09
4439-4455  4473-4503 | 1.04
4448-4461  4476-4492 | 1.15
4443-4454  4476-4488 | 1.04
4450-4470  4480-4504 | 1.13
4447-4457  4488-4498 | 1.08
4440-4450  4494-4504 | 1.05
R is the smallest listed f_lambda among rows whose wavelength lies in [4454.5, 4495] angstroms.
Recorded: 11.2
